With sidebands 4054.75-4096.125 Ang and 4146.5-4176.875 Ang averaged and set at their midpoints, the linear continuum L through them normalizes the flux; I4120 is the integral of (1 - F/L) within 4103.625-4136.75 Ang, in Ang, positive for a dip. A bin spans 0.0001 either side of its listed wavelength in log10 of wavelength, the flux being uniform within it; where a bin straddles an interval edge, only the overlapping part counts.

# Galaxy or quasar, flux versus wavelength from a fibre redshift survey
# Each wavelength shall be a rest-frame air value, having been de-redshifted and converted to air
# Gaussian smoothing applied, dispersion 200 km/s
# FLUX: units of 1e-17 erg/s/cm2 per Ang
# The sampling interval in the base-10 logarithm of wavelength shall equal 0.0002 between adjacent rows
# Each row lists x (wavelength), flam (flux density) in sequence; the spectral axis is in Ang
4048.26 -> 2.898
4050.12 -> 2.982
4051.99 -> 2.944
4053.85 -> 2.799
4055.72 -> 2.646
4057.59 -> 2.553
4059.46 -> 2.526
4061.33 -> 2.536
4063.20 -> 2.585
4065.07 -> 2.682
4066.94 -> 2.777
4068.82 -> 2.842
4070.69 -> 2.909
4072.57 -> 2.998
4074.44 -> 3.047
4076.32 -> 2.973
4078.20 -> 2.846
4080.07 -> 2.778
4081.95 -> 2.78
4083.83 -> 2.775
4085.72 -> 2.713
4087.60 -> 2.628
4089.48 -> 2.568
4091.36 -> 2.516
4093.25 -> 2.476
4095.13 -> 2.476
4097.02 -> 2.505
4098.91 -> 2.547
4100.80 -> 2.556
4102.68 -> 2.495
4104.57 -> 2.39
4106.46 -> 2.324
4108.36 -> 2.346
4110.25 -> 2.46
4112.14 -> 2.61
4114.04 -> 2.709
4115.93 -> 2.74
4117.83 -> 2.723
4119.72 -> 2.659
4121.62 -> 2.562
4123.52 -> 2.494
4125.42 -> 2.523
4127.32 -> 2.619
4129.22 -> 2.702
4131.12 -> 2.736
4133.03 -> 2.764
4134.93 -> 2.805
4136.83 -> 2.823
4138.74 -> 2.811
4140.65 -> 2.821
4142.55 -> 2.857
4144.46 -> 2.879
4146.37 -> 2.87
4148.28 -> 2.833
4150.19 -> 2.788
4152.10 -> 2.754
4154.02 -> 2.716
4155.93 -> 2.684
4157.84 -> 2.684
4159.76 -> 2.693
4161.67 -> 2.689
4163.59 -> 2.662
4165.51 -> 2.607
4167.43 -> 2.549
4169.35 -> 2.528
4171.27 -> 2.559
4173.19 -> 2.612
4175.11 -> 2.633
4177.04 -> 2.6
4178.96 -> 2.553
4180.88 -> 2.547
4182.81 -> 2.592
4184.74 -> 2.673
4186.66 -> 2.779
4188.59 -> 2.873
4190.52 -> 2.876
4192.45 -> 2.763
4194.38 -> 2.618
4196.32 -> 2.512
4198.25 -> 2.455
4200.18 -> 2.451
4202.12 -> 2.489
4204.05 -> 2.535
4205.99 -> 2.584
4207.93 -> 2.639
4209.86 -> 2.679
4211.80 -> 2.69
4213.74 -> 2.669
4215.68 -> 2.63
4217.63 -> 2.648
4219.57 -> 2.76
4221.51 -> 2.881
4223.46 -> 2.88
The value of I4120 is 1.0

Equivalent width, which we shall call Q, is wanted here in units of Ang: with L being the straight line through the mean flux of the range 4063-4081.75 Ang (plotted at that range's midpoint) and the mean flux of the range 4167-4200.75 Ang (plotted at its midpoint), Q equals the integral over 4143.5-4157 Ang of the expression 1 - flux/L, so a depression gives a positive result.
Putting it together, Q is -0.5 Ang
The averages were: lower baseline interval 2.85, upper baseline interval 2.62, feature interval 2.79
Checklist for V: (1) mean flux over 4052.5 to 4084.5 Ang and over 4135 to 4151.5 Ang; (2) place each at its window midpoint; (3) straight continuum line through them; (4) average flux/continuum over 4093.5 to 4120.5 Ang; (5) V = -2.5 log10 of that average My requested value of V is 0.11 mag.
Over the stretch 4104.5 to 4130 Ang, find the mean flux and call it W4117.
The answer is 2.57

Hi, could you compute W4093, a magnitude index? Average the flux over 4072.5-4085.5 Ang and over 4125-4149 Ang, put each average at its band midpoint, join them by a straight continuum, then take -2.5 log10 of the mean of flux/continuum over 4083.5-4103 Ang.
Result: 0.11 mag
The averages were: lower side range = 2.87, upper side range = 2.78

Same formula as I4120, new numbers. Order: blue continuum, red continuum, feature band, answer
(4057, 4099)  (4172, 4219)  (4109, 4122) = 0.22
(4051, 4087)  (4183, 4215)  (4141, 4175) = -0.26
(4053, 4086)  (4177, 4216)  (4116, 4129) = 0.46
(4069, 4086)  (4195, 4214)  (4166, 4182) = 0.41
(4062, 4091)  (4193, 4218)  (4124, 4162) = -0.96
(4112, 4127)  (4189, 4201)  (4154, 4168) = -0.18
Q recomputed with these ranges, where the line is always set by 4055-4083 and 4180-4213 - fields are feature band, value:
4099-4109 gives 1.1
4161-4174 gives 0.3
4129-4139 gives -0.3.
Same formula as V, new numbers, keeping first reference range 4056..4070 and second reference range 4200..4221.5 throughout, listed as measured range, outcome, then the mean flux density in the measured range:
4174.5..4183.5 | 0.02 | 2.58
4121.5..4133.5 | 0.01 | 2.63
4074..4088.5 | -0.06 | 2.81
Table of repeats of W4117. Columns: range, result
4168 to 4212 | 2.62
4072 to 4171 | 2.67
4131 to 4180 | 2.71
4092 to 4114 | 2.48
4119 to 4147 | 2.73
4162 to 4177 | 2.6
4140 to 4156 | 2.81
